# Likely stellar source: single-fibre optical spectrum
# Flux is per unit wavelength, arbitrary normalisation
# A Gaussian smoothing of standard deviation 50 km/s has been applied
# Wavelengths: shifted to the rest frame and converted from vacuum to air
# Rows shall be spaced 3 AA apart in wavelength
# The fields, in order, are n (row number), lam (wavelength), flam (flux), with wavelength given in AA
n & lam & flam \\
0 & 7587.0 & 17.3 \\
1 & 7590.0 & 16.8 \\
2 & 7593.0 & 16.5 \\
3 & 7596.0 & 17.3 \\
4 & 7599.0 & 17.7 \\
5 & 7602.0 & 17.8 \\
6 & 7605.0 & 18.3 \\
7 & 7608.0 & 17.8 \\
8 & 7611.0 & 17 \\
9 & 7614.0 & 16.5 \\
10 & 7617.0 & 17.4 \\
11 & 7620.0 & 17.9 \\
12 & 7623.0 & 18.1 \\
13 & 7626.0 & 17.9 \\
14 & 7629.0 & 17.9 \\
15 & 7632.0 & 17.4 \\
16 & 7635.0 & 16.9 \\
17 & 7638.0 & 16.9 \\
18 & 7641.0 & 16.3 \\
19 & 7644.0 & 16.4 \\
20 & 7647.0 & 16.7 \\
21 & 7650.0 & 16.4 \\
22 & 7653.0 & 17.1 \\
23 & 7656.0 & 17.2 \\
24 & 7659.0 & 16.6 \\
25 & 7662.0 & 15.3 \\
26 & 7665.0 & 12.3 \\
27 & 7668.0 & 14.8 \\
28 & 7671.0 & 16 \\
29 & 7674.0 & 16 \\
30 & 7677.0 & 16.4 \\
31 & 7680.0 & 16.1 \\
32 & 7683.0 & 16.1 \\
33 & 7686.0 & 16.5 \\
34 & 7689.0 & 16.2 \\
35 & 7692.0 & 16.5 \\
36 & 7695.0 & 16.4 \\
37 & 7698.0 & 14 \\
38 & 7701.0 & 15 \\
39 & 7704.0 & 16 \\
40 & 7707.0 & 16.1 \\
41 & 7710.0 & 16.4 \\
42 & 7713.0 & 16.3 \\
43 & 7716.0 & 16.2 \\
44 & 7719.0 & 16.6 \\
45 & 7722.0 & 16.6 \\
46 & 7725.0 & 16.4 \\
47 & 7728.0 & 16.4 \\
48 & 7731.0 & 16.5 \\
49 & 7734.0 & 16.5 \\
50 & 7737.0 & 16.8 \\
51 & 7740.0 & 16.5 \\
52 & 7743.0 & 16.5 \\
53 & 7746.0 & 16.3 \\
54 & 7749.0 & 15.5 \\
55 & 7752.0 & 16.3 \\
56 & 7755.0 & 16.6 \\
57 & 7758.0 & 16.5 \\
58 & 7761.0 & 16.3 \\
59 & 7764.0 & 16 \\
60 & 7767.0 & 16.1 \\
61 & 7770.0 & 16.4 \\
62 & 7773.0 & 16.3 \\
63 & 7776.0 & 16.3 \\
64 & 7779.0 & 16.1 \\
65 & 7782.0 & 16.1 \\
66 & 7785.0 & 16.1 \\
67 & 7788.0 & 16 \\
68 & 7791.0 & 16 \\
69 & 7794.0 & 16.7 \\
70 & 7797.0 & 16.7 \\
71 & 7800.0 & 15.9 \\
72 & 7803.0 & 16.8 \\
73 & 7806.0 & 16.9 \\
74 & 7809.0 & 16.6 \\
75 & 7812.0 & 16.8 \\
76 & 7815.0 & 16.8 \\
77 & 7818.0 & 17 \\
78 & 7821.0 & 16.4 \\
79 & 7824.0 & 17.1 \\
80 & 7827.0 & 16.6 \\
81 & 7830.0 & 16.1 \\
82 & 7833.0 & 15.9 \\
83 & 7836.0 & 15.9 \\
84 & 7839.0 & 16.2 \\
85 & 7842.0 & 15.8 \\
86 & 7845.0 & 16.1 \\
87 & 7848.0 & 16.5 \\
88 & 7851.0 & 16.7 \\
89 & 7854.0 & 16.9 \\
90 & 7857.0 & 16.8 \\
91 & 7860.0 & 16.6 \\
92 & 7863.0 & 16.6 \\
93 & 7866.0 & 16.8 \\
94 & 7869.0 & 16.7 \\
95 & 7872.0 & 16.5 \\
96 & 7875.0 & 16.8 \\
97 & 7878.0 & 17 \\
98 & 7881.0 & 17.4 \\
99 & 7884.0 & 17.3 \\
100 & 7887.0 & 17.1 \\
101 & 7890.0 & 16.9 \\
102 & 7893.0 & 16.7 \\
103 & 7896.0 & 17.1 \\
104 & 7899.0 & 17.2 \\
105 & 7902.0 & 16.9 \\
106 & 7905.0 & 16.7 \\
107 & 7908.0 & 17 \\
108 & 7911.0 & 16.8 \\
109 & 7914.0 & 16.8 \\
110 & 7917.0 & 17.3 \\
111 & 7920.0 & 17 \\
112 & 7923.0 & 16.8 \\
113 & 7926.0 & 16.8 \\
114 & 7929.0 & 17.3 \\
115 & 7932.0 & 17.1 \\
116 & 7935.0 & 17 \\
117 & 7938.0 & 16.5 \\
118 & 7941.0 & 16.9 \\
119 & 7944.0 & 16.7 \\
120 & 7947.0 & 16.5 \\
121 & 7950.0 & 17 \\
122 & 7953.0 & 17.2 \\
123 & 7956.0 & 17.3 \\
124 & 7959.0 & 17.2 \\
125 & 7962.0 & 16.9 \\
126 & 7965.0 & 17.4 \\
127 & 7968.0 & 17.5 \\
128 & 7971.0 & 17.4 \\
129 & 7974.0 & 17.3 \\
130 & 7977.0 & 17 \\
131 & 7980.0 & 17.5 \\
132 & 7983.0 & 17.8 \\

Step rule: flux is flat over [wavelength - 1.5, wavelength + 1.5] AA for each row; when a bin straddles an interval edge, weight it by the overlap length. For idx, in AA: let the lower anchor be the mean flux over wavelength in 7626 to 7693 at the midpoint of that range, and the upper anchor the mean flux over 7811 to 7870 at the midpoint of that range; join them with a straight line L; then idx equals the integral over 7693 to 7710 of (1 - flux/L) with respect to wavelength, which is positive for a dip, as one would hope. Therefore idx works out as 0.8 AA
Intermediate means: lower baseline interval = 16.3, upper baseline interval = 16.5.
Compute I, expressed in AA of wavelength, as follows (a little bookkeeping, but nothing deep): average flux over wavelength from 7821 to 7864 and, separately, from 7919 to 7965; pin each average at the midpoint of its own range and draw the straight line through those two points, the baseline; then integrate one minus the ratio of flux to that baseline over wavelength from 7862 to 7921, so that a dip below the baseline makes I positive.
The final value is -0.9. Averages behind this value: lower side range 16.4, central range 16.9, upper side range 17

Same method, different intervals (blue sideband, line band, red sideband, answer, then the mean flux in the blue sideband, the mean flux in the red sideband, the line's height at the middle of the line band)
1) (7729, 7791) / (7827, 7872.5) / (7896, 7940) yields 0.7 AA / 16.3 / 16.9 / 16.7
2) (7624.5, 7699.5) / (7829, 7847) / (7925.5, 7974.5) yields 0.8 AA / 16.3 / 17.1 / 16.7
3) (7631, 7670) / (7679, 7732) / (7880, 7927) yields 0.7 AA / 16.2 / 17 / 16.3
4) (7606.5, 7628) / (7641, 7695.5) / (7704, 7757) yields 3.0 AA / 17.5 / 16.4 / 17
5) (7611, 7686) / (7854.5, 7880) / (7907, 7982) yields 0.3 AA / 16.5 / 17.1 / 16.9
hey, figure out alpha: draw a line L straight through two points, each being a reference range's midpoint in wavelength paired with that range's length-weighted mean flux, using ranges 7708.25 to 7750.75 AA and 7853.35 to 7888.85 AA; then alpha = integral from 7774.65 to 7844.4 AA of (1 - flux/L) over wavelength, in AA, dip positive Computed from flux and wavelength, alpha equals 1.2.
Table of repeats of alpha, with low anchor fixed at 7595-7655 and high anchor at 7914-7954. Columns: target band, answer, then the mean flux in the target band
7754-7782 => 1.4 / 16.3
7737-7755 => 0.9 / 16.3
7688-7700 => 1.0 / 15.7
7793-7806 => 0.4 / 16.6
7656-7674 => 2.1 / 15.3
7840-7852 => 0.5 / 16.3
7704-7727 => 1.1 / 16.3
